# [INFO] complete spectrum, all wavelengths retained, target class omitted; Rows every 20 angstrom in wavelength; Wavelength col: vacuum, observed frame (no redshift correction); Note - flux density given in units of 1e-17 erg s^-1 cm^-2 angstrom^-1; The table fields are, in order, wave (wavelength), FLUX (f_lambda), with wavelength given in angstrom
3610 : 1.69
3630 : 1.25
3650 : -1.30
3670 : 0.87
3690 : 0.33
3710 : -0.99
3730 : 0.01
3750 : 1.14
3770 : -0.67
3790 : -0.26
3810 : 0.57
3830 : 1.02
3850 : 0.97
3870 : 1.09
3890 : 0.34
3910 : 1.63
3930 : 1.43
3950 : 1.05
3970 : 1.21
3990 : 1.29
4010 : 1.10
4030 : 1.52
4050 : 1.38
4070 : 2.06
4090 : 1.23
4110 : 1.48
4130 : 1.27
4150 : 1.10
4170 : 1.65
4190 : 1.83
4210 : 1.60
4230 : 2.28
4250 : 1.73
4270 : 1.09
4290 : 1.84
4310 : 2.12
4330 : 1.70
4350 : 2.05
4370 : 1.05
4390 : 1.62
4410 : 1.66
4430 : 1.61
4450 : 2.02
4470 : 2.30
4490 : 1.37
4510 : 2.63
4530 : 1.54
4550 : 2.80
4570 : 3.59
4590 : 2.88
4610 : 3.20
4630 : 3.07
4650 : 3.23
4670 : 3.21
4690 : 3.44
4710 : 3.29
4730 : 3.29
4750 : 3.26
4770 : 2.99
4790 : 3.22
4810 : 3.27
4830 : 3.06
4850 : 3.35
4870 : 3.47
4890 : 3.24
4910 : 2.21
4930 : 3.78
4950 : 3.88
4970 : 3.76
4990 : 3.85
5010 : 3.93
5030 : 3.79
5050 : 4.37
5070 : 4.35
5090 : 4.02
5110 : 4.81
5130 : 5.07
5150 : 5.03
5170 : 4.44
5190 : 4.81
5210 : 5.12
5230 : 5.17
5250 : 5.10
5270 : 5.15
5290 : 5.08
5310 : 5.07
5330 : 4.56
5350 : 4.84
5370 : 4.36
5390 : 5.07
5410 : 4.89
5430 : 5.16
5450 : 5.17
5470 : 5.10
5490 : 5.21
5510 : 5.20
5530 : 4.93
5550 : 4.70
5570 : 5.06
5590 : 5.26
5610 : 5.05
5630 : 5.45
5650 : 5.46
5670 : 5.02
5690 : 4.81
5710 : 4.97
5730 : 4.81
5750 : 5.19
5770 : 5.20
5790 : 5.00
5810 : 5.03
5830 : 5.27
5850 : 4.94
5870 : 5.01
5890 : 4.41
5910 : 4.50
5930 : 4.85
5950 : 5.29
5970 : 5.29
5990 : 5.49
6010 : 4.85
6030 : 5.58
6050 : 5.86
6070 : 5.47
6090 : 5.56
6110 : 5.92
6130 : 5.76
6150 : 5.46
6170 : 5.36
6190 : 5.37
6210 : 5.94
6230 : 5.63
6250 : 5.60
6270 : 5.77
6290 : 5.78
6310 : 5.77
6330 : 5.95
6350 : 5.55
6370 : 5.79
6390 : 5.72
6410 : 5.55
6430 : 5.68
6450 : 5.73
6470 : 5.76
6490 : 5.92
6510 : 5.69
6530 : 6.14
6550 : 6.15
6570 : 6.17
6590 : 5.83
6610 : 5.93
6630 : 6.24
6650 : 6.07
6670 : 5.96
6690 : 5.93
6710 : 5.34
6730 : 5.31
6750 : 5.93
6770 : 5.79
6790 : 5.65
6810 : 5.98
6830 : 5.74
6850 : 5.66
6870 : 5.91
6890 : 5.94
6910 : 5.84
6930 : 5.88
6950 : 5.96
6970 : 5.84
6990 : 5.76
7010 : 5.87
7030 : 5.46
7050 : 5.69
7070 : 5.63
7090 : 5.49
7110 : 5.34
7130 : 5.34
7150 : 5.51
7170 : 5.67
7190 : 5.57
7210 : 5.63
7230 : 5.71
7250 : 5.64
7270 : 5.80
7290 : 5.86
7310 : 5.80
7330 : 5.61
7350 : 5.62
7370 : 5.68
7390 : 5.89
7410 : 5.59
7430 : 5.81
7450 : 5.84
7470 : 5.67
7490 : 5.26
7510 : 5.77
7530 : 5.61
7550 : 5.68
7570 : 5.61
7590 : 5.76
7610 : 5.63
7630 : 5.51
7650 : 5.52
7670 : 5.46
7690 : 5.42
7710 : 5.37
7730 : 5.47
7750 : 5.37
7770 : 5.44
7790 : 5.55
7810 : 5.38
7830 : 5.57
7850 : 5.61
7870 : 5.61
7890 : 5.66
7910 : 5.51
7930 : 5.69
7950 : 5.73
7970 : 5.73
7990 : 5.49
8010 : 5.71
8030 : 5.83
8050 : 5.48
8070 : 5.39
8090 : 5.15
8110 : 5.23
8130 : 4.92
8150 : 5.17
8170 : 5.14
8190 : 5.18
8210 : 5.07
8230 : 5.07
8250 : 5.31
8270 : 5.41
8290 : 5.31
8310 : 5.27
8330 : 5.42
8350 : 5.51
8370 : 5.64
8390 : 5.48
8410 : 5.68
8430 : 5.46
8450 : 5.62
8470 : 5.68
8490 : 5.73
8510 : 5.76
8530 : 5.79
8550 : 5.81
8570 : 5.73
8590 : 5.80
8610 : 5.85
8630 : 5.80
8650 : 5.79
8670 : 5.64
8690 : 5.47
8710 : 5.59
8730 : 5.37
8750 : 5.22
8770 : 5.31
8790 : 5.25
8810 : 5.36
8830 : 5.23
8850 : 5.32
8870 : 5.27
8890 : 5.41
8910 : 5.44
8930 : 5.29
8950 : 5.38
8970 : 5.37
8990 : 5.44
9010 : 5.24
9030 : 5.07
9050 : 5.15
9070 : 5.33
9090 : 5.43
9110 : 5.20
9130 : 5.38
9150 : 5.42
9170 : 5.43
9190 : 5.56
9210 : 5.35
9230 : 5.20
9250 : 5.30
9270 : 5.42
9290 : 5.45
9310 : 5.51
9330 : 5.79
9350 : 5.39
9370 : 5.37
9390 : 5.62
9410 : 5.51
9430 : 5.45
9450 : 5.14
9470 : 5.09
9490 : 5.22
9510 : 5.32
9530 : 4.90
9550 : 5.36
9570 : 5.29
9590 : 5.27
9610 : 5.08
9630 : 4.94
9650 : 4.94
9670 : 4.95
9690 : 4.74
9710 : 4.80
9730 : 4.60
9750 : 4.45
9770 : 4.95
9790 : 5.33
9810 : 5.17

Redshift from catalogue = 0.14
